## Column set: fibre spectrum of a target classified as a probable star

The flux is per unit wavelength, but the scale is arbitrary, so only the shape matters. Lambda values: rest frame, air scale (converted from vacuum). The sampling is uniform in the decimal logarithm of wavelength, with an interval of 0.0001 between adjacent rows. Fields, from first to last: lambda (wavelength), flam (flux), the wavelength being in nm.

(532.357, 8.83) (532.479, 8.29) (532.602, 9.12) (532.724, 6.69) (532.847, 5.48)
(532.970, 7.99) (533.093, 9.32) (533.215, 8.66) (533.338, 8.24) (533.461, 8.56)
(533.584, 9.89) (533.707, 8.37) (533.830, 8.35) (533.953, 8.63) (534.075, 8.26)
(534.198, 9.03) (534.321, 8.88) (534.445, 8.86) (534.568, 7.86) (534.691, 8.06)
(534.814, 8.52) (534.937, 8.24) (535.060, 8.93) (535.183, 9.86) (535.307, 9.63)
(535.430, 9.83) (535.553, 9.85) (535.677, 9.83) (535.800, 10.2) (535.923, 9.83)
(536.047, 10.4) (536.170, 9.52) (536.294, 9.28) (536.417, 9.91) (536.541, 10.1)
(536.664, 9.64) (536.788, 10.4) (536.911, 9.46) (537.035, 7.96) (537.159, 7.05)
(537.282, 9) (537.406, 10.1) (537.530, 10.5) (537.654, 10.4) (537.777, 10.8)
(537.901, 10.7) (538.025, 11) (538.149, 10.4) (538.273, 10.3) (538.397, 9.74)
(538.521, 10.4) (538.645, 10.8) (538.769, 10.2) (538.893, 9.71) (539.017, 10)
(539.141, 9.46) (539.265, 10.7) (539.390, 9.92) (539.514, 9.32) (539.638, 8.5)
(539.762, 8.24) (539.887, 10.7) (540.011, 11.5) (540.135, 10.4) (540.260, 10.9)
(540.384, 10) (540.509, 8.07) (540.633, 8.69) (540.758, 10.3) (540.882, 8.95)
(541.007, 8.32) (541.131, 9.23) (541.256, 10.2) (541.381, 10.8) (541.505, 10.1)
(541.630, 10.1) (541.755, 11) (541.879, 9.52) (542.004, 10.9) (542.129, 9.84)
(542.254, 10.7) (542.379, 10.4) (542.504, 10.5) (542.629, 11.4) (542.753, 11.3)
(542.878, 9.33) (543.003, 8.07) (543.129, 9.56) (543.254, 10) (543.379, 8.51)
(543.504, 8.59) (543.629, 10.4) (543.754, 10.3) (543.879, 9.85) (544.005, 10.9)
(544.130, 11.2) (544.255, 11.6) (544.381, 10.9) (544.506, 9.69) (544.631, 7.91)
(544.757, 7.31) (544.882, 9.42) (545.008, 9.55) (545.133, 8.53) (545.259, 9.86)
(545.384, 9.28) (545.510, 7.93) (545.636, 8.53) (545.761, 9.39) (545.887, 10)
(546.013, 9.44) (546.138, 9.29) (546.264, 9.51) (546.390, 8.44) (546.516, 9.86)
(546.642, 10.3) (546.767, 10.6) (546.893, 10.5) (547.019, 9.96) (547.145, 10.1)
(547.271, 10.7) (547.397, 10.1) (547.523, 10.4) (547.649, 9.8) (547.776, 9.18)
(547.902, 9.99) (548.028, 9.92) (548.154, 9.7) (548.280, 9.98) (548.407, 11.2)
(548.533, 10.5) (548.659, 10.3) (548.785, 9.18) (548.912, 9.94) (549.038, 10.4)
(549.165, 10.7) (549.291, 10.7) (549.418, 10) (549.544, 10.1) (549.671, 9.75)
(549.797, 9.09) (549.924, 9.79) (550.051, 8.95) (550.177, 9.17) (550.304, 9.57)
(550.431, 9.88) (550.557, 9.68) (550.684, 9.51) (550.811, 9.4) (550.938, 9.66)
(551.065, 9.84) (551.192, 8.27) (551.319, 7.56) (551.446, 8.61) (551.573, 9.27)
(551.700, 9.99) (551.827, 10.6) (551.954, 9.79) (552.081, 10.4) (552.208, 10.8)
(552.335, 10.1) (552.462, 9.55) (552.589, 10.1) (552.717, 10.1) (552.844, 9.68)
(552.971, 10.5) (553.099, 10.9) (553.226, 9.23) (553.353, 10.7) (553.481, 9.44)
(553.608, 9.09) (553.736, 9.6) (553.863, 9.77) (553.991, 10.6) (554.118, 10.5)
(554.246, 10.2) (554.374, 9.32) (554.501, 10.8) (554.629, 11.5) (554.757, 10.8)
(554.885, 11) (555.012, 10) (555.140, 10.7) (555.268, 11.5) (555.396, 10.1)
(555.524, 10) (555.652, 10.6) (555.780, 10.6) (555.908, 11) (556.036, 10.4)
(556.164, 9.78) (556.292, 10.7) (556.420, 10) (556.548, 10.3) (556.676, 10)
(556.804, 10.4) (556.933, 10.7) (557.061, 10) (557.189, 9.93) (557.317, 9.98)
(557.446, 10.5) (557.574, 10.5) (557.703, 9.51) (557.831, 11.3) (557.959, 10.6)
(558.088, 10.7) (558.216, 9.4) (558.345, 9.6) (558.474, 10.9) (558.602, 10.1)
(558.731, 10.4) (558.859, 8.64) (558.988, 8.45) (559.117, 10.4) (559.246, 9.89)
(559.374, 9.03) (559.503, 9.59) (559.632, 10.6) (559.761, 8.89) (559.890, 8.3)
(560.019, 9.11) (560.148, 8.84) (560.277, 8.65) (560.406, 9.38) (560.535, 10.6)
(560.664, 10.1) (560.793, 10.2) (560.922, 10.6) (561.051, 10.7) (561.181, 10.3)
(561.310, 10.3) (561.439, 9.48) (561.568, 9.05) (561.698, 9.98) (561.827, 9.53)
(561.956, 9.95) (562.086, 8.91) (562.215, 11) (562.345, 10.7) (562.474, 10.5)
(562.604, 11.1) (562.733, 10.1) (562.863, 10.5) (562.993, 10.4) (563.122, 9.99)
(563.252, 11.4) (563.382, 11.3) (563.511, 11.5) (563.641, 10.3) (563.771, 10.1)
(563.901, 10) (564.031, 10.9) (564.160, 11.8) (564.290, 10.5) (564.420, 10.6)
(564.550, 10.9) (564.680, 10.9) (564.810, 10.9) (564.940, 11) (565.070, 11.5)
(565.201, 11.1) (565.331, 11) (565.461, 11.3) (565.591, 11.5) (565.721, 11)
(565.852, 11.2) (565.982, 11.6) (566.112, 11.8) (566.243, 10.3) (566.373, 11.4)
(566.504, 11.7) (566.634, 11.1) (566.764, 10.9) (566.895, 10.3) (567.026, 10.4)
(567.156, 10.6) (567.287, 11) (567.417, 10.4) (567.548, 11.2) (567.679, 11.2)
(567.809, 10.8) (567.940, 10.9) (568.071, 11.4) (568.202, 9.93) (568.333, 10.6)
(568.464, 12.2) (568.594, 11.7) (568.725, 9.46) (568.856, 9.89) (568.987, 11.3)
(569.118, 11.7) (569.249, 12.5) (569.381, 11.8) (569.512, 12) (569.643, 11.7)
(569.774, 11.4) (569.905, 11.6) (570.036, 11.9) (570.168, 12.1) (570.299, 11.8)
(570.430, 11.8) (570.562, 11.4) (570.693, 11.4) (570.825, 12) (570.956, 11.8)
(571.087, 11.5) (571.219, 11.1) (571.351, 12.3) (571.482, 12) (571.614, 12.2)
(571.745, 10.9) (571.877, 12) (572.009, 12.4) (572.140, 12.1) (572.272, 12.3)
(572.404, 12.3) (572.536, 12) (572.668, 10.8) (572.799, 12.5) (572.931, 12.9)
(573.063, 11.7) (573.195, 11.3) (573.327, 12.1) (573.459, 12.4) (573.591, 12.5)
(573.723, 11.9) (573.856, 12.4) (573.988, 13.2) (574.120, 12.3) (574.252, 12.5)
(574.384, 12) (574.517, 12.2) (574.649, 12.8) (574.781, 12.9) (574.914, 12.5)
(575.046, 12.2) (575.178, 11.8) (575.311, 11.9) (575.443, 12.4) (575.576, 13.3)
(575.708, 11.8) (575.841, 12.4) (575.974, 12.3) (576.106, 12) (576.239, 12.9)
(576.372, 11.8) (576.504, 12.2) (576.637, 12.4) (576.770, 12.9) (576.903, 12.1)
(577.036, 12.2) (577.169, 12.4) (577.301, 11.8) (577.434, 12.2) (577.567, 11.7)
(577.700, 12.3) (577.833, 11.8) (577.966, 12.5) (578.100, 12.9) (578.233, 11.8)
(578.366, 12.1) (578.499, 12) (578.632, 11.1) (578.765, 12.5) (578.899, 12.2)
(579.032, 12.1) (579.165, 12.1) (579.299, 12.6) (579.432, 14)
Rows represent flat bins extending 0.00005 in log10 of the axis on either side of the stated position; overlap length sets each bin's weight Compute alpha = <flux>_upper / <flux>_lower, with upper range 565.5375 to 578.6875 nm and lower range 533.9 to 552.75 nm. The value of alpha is 1.21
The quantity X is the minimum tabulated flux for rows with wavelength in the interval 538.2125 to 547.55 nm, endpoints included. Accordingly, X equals 7.31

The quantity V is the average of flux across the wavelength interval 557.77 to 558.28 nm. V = 10.5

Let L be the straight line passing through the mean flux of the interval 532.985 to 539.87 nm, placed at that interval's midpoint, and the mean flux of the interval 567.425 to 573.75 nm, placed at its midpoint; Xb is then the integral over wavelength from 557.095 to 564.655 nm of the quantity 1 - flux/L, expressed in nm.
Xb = 0.61 nm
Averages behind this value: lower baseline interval 9.45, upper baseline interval 11.6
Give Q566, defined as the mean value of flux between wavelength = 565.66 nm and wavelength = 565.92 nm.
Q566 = 11.1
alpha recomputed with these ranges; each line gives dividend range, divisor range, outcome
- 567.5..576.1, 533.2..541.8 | 1.24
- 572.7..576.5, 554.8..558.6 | 1.19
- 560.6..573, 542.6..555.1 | 1.13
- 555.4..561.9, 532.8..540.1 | 1.06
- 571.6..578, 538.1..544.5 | 1.22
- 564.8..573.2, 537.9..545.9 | 1.16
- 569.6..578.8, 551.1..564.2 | 1.20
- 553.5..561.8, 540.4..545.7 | 1.04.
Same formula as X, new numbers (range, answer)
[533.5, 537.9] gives 7.05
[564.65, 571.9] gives 9.46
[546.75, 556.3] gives 7.56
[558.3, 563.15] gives 8.3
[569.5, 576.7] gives 10.8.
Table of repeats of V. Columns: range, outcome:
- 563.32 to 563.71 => 11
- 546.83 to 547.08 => 10.2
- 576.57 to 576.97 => 12.4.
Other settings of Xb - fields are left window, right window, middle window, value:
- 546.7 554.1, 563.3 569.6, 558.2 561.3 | 0.25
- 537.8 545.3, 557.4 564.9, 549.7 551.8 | 0.15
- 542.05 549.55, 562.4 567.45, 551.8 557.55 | 0.04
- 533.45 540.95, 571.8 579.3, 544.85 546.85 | 0.15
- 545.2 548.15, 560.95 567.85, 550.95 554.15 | 0.08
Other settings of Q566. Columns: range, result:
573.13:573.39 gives 11.7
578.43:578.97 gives 12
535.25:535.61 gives 9.79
